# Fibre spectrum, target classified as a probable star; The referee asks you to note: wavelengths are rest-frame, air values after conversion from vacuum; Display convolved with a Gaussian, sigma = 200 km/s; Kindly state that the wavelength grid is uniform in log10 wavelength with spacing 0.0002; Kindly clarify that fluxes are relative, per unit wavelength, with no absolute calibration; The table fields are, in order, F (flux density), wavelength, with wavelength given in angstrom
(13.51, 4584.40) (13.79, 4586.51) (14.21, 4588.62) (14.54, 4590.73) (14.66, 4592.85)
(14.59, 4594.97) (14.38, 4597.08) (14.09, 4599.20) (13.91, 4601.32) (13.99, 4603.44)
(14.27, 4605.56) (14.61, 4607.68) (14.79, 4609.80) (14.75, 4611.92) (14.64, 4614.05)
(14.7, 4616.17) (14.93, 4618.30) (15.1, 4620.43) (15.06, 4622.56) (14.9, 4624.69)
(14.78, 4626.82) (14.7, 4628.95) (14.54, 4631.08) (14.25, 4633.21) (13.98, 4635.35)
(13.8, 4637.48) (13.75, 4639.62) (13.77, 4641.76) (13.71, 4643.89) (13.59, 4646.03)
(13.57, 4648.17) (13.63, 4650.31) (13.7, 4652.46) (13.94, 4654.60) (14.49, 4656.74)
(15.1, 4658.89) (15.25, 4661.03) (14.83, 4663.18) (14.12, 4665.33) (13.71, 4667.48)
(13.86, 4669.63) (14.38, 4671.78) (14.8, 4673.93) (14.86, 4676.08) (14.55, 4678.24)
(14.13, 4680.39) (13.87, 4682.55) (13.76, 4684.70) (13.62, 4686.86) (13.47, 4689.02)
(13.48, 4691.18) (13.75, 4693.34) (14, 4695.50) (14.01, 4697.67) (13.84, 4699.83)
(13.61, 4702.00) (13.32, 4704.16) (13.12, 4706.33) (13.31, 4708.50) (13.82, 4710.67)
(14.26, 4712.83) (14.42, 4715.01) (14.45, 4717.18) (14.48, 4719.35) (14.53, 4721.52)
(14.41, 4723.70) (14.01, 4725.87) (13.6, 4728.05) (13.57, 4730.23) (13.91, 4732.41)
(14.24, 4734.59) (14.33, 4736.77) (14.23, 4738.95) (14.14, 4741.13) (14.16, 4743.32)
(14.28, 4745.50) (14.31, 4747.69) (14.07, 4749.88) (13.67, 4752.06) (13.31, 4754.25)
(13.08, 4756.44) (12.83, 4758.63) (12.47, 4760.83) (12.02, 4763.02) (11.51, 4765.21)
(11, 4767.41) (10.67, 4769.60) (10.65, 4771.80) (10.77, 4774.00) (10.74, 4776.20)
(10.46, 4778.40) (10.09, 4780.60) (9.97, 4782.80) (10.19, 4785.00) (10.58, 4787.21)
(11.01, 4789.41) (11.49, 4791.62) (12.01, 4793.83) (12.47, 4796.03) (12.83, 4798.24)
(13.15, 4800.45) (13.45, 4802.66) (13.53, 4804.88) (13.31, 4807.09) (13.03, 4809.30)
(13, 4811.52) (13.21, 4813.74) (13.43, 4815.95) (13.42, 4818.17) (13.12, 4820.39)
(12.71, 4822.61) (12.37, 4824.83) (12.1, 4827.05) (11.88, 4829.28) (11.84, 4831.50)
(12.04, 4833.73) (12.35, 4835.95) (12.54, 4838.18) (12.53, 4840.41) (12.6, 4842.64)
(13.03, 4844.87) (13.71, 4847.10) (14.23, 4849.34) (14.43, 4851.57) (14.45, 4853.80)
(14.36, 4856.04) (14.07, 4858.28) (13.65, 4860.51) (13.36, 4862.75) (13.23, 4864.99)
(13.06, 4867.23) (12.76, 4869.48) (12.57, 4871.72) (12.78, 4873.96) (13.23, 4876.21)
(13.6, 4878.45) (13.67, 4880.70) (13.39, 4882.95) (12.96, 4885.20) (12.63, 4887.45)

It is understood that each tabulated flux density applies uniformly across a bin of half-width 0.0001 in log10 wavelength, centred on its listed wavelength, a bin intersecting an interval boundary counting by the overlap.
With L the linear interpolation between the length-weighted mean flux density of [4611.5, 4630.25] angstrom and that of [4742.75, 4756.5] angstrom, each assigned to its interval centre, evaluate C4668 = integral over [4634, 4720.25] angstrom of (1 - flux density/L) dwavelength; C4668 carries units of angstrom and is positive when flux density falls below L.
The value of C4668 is 2.5 angstrom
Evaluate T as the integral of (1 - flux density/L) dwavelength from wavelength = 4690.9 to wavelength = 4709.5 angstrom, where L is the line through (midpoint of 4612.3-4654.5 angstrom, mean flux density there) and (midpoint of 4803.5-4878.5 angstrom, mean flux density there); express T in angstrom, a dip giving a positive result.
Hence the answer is 0.4 angstrom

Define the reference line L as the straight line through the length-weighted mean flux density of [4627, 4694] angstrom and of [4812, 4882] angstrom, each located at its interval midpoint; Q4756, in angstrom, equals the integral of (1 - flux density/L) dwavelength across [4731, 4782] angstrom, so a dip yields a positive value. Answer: 3.63 angstrom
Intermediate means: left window 14.1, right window 13.1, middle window 12.6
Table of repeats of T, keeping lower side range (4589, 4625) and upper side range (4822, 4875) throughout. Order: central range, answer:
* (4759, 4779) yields 3.4 angstrom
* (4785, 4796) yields 1.7 angstrom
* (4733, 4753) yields -0.7 angstrom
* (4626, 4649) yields 0.5 angstrom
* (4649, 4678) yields -0.3 angstrom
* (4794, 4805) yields 0.3 angstrom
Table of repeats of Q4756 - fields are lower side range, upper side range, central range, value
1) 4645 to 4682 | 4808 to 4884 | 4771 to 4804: 5.2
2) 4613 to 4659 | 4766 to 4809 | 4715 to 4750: -4.6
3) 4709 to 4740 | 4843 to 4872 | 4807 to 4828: 1.2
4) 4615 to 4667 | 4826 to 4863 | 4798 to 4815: 0.2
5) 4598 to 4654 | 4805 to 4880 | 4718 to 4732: -0.4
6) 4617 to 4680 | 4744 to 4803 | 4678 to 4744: -4.1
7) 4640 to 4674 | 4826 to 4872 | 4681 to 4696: 0.3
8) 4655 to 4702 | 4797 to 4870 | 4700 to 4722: 0.1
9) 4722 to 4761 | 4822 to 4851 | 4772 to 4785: 2.9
